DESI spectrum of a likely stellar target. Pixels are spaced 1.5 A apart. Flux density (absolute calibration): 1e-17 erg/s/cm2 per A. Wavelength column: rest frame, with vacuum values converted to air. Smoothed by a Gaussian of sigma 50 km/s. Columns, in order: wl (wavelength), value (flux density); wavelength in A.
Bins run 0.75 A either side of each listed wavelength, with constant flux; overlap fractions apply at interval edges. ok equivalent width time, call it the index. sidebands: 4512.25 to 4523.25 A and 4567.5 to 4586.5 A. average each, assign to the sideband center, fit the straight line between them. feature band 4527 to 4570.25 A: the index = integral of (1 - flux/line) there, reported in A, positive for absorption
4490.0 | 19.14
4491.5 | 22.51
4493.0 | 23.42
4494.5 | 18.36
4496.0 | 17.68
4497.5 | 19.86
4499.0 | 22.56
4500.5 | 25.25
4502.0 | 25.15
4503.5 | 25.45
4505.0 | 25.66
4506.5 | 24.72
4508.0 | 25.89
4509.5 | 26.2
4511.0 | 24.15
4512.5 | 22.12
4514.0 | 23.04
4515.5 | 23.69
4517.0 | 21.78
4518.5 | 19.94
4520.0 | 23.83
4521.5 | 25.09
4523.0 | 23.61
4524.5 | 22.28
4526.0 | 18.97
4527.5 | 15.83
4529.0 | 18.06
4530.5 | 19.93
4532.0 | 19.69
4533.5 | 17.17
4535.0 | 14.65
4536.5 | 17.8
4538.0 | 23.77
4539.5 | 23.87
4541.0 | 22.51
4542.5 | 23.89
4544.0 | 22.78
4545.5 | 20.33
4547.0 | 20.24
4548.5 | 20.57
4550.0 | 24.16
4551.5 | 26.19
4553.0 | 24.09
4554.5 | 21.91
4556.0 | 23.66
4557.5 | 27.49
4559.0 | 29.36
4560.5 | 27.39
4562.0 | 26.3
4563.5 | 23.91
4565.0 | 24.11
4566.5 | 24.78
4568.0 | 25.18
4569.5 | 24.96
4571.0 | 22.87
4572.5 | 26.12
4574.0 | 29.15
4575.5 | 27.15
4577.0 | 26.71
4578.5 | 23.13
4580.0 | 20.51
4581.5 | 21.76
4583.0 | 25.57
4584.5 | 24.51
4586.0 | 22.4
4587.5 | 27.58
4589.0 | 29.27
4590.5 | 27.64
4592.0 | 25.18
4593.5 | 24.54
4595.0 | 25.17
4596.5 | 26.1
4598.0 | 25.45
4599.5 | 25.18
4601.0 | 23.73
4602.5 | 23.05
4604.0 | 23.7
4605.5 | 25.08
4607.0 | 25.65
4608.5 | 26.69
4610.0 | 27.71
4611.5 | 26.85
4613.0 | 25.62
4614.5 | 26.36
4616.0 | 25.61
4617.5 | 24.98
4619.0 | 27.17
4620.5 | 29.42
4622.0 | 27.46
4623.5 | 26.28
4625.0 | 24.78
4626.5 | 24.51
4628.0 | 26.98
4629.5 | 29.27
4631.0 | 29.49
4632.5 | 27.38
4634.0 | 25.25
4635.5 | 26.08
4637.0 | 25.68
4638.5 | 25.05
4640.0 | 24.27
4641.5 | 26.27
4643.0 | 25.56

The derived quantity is 2.2 A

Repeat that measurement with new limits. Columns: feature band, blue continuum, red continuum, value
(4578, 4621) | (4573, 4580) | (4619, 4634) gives 1.8 A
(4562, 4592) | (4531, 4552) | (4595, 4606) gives -2.4 A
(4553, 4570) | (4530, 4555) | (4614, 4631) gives -2.0 A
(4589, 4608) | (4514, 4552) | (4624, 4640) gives -0.5 A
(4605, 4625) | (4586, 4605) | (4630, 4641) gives -0.5 A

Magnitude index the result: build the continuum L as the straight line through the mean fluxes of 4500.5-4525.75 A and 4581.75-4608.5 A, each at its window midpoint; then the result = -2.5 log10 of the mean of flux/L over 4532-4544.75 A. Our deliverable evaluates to 0.172 mag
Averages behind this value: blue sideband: 23.9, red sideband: 25.3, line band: 20.7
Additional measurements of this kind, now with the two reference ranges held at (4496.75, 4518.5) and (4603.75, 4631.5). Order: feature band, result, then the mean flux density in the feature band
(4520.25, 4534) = 0.197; 20.3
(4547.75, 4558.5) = 0.036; 24.1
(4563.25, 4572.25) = 0.038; 24.4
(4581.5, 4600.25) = 0.013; 25.6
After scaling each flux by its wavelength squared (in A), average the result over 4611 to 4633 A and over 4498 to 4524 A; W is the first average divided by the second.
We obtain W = 1.18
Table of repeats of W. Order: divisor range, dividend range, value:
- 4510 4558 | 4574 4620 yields 1.20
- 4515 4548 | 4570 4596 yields 1.24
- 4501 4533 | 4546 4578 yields 1.13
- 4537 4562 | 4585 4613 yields 1.09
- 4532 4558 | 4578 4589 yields 1.11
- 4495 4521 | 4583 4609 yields 1.13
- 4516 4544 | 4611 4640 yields 1.33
